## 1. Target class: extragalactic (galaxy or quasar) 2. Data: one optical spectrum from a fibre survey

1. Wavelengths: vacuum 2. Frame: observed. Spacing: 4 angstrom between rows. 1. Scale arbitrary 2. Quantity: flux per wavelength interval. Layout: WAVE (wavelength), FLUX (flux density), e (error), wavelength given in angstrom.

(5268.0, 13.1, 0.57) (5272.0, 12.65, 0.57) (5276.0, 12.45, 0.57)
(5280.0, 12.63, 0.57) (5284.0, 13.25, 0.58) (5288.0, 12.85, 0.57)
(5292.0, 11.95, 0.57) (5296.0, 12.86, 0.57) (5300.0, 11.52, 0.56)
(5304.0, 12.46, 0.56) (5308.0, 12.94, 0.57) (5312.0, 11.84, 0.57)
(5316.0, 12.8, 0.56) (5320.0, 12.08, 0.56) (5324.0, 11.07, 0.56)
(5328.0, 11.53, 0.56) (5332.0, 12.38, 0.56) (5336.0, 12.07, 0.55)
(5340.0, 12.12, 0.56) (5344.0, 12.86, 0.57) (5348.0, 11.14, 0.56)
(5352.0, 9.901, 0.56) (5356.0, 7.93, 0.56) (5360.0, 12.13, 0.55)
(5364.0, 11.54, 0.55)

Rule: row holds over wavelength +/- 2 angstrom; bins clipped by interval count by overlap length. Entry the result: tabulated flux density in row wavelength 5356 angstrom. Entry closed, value 7.93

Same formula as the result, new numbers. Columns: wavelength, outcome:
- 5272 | 12.65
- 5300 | 11.52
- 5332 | 12.38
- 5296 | 12.86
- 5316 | 12.8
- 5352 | 9.901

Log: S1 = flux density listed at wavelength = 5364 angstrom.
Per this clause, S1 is 11.54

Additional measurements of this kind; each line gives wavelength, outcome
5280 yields 12.63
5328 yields 11.53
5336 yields 12.07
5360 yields 12.13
